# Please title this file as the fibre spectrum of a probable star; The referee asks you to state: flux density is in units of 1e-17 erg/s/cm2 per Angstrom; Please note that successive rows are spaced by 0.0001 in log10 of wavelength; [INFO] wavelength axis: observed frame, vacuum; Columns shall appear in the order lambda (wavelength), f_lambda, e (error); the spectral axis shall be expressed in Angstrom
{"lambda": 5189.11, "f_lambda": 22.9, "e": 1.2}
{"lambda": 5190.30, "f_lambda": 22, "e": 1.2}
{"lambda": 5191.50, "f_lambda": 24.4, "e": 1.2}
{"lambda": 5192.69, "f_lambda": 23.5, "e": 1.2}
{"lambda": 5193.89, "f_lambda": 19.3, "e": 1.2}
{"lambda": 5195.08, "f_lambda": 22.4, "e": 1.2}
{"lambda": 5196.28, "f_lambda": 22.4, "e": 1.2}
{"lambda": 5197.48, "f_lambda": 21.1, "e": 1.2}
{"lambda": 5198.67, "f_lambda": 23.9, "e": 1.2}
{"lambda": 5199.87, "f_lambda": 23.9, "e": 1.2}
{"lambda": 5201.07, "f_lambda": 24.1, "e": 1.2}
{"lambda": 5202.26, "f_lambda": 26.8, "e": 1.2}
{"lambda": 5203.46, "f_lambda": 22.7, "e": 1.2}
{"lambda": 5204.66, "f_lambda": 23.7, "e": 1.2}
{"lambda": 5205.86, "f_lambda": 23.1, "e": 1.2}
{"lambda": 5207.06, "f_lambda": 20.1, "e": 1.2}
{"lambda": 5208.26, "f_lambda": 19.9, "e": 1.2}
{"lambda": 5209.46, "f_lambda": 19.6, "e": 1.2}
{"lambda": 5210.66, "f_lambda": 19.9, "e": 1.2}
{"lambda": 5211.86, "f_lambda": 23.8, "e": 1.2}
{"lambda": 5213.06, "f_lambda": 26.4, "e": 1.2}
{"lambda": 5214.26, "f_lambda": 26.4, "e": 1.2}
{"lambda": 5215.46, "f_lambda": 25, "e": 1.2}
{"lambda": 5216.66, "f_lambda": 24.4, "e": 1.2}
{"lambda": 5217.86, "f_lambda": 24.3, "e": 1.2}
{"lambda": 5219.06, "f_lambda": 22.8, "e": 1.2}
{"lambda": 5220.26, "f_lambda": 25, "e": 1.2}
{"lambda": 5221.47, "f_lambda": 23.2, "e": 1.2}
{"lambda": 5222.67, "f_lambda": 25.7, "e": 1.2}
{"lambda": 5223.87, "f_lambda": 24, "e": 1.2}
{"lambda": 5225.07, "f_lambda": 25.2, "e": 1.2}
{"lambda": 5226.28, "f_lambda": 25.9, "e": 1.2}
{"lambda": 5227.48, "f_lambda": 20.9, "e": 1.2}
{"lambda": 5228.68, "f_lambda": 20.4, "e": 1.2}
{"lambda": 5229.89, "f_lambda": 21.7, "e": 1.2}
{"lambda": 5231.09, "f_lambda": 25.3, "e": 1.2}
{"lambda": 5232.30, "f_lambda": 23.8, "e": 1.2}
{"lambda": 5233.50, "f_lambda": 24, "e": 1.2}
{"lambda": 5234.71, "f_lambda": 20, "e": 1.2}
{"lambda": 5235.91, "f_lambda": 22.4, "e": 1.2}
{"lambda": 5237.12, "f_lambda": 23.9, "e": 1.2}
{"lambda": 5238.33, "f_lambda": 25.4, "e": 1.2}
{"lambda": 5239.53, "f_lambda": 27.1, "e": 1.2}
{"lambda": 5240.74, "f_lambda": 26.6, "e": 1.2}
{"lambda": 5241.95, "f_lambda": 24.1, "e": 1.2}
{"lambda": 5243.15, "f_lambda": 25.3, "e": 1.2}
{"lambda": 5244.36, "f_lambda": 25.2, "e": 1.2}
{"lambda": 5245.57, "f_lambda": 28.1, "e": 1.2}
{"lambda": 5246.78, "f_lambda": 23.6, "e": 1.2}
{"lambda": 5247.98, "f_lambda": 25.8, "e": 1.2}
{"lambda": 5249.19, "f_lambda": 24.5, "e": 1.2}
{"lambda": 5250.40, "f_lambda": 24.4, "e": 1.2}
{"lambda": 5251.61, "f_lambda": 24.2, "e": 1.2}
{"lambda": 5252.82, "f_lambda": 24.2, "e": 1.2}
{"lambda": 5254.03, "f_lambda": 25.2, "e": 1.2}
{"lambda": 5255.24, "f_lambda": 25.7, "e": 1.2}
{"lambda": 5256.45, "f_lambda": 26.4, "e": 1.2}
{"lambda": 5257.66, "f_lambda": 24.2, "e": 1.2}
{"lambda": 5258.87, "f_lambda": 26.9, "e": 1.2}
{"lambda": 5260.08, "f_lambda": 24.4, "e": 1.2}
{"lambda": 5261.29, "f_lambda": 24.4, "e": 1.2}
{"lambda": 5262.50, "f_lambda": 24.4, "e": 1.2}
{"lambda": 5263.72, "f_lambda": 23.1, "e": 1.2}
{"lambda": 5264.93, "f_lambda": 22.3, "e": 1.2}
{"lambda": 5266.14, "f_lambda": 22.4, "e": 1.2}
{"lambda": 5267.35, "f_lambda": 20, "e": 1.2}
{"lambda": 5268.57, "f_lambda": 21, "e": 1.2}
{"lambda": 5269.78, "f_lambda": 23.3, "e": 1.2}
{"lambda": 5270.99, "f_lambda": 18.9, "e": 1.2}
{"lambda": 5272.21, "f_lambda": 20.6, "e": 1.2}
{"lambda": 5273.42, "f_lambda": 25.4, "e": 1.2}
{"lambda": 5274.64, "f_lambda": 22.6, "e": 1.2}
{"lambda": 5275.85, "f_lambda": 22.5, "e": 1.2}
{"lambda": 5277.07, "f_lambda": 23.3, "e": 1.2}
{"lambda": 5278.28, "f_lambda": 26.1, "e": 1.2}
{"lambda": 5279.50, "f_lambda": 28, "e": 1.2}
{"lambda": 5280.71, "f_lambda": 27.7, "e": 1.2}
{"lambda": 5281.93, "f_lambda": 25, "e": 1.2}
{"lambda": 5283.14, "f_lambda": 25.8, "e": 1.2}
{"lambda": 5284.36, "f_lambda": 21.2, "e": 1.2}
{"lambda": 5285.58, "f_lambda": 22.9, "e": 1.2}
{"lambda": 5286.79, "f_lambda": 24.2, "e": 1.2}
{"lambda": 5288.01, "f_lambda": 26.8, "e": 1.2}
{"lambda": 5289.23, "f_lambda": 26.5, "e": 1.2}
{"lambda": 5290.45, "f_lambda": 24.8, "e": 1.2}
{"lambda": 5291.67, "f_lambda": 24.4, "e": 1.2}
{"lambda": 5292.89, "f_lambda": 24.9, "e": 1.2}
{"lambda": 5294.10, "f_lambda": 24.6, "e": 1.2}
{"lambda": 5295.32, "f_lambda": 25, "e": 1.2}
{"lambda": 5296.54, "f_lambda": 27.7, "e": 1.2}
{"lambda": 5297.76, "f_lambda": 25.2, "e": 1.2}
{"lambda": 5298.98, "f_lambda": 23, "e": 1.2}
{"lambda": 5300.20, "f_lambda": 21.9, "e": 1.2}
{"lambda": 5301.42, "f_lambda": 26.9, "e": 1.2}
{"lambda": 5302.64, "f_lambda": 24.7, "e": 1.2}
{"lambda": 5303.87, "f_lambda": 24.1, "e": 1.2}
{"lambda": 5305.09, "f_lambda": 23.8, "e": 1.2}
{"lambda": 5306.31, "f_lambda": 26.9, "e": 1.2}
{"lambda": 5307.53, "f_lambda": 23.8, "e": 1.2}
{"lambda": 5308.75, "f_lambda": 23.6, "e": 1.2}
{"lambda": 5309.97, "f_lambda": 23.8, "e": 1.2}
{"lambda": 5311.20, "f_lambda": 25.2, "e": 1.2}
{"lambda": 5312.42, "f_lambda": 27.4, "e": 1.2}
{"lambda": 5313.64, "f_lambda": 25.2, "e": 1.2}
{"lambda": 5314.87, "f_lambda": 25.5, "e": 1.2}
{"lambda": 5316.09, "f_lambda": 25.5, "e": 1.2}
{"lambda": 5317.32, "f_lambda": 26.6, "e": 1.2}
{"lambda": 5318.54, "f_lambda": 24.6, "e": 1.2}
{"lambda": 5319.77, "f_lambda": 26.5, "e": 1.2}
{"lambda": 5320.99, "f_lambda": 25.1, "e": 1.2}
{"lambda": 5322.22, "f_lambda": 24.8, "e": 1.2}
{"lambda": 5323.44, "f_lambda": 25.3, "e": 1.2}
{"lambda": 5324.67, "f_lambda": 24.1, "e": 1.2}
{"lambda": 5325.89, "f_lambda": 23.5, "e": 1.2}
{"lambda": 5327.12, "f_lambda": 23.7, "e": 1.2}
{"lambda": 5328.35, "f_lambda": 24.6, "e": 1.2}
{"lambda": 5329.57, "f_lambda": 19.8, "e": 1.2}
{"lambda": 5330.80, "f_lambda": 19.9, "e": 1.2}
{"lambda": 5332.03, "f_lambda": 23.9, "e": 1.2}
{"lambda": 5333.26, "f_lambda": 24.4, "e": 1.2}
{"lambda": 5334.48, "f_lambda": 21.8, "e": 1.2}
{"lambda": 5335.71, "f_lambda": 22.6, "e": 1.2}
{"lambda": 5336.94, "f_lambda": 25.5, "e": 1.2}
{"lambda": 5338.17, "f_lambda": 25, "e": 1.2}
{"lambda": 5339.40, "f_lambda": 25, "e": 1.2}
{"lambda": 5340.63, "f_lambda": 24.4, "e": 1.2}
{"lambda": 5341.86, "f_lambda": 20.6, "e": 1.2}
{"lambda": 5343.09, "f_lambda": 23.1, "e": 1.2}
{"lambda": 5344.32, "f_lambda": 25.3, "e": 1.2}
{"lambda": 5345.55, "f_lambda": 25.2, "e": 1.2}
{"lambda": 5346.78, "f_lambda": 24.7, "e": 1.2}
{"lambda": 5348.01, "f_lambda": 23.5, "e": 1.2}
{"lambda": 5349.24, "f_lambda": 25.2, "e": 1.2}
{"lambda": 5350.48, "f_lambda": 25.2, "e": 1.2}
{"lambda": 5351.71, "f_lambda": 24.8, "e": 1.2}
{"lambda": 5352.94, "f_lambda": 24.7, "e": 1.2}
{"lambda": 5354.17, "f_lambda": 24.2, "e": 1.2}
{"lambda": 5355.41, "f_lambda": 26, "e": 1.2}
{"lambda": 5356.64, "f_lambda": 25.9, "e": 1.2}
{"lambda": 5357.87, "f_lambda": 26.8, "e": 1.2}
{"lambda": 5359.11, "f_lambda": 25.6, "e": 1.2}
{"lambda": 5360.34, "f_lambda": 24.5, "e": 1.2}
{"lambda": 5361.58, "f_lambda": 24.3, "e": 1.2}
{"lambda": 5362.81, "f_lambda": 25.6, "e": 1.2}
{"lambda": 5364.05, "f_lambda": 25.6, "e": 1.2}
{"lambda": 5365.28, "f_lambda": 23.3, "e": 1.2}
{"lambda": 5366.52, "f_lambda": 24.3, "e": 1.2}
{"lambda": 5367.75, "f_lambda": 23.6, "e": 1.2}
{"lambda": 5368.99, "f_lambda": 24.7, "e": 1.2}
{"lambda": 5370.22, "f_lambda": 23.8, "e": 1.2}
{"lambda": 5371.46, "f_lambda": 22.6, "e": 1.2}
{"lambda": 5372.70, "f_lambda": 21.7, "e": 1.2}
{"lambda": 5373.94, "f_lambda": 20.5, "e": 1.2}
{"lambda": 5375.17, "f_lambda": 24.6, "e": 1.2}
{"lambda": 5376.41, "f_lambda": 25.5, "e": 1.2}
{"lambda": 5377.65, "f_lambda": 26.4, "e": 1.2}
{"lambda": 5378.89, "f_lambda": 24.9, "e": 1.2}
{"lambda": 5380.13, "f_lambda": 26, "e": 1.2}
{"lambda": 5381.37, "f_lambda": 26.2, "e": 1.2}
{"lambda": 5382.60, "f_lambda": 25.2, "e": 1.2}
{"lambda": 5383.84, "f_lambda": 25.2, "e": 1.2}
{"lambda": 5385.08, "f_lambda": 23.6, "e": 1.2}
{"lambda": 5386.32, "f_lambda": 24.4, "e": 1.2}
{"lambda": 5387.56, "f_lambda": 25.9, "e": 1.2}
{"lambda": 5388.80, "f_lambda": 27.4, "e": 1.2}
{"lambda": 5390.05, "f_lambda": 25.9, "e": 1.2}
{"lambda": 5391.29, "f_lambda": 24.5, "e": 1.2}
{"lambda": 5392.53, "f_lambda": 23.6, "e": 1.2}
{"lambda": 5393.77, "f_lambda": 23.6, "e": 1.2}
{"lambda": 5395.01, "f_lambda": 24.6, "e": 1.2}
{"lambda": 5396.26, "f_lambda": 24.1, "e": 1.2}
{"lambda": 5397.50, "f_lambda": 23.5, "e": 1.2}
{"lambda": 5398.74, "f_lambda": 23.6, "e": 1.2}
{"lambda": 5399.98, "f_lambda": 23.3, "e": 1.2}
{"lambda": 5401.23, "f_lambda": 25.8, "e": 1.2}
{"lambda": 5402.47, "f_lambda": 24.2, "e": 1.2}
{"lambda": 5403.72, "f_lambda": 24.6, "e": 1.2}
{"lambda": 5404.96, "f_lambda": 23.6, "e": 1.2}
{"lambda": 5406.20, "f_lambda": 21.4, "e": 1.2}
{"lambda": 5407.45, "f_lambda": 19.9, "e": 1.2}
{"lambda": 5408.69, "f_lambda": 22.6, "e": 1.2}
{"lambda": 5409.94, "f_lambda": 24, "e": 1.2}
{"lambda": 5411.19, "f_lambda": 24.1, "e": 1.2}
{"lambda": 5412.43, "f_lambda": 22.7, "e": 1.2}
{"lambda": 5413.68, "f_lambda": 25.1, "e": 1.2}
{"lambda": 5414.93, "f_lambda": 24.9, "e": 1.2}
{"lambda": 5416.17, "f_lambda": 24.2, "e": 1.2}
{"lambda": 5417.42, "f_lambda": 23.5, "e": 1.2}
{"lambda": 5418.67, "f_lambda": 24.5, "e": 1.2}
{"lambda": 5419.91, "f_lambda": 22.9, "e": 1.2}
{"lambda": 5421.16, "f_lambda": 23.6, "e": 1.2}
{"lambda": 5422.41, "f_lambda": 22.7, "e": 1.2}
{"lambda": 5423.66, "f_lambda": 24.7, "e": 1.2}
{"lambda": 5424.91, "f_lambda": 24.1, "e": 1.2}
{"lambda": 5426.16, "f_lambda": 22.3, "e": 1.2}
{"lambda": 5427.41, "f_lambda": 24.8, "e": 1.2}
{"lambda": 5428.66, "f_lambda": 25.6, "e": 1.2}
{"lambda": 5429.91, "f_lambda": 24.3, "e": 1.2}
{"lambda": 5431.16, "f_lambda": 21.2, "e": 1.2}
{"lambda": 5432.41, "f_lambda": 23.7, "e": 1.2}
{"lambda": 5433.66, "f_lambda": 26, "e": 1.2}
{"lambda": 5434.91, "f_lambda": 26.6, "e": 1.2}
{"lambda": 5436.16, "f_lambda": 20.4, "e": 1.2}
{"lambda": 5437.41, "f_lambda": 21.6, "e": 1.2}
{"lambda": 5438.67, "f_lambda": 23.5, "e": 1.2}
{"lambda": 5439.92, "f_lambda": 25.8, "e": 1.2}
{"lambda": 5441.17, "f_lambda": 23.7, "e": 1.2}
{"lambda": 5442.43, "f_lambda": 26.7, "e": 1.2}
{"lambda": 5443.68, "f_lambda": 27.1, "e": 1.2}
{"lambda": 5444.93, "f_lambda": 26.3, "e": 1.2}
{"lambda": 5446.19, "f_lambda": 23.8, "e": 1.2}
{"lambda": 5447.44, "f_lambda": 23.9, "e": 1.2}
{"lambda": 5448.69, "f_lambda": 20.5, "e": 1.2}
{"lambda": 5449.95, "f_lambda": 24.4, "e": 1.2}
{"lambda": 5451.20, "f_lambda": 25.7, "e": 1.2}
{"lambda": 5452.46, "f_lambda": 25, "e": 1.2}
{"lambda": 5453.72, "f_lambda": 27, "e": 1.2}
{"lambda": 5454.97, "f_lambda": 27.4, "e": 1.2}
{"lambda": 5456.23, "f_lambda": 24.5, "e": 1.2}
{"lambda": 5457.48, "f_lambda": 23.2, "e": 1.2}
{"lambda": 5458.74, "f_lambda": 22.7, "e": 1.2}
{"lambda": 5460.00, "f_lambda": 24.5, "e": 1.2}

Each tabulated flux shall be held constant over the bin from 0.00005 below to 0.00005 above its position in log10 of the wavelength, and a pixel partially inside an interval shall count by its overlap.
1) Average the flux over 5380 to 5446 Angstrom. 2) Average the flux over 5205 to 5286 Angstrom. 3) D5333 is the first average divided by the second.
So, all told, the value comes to 1.0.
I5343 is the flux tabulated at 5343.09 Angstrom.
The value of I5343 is 23.1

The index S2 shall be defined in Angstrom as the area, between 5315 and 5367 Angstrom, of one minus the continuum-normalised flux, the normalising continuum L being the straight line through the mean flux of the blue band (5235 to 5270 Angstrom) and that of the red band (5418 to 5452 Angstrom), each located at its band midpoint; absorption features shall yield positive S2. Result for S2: -0.3 Angstrom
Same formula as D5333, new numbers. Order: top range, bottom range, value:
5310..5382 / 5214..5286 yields 1.01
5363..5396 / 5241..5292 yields 1.01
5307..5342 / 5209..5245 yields 1.01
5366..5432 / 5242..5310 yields 0.99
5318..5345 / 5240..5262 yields 0.94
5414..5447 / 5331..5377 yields 1.00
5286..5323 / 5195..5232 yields 1.07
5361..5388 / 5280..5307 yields 0.98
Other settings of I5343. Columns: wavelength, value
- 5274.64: 22.6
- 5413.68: 25.1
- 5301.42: 26.9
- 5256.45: 26.4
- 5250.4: 24.4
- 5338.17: 25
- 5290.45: 24.8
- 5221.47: 23.2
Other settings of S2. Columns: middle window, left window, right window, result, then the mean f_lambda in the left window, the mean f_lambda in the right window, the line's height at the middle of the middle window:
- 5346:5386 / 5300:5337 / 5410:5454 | -0.6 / 24.4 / 24.2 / 24.3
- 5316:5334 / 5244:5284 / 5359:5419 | 0.1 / 24.2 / 24.2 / 24.2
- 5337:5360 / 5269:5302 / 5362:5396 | -0.2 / 24.4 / 24.6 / 24.5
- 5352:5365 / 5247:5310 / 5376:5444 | -0.5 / 24.3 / 24.2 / 24.3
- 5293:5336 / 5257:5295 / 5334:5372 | -0.4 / 24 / 24.4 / 24.2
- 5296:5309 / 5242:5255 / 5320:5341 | -0.3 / 25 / 23.8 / 24.2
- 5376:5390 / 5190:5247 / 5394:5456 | -0.9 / 23.6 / 24.1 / 24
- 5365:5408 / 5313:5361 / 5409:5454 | 0.2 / 24.4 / 24.2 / 24.3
